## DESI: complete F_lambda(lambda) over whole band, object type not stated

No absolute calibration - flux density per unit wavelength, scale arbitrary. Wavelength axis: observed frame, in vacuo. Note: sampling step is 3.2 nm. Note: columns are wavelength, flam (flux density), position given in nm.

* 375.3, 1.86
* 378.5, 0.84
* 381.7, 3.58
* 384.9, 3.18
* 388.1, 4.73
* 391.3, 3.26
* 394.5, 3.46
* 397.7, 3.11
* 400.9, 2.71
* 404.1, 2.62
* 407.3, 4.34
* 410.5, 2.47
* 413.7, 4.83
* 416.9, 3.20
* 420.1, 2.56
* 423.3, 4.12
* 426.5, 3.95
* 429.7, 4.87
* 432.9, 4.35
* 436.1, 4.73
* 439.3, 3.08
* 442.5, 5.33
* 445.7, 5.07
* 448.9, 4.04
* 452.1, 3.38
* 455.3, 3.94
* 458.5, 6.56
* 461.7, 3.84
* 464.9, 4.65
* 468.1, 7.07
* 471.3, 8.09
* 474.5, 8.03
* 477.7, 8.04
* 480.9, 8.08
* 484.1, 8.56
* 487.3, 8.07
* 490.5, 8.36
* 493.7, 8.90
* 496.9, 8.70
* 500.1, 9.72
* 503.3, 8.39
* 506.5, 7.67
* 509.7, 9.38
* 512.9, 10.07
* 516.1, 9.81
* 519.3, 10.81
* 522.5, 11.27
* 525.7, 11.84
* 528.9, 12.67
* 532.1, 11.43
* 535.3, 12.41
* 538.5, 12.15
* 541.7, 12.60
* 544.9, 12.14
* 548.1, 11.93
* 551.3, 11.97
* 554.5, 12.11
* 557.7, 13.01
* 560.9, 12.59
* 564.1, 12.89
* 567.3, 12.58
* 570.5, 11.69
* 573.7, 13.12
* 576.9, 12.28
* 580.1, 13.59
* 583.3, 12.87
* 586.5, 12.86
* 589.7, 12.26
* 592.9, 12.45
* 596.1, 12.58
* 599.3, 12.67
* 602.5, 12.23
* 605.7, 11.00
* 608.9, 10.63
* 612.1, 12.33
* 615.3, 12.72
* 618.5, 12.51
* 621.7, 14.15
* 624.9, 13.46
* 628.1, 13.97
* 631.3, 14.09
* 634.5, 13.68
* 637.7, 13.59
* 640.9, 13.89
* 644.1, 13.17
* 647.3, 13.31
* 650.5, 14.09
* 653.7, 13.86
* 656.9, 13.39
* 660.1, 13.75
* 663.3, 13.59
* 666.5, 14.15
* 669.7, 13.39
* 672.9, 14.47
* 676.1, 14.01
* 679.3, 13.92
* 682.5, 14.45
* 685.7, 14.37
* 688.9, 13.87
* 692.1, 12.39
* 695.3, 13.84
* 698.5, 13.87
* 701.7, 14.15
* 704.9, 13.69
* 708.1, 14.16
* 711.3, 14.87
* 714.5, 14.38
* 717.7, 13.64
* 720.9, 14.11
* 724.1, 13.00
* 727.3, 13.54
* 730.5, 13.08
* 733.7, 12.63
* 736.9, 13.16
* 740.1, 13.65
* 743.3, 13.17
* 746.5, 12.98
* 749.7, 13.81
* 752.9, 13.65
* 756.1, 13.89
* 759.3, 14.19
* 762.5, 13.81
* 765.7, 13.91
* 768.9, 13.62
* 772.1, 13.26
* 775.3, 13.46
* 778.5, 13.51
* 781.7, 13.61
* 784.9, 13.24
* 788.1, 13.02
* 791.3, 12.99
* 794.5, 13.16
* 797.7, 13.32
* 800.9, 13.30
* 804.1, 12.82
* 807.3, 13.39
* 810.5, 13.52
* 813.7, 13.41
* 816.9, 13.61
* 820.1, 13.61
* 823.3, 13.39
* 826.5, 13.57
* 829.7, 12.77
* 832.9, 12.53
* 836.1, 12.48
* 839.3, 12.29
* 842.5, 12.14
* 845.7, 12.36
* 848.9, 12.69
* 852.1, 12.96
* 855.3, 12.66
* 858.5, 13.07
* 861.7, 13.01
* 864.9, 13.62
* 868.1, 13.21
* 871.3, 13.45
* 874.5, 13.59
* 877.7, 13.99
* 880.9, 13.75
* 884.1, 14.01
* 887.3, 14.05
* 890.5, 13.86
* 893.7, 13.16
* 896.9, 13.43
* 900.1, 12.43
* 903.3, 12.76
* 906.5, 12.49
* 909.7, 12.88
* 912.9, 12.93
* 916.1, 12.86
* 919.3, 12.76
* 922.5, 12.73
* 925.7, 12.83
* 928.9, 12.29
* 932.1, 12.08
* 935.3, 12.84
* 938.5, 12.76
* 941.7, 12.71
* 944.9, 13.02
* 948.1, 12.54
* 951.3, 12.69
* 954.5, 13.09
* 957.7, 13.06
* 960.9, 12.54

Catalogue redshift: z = 0.17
